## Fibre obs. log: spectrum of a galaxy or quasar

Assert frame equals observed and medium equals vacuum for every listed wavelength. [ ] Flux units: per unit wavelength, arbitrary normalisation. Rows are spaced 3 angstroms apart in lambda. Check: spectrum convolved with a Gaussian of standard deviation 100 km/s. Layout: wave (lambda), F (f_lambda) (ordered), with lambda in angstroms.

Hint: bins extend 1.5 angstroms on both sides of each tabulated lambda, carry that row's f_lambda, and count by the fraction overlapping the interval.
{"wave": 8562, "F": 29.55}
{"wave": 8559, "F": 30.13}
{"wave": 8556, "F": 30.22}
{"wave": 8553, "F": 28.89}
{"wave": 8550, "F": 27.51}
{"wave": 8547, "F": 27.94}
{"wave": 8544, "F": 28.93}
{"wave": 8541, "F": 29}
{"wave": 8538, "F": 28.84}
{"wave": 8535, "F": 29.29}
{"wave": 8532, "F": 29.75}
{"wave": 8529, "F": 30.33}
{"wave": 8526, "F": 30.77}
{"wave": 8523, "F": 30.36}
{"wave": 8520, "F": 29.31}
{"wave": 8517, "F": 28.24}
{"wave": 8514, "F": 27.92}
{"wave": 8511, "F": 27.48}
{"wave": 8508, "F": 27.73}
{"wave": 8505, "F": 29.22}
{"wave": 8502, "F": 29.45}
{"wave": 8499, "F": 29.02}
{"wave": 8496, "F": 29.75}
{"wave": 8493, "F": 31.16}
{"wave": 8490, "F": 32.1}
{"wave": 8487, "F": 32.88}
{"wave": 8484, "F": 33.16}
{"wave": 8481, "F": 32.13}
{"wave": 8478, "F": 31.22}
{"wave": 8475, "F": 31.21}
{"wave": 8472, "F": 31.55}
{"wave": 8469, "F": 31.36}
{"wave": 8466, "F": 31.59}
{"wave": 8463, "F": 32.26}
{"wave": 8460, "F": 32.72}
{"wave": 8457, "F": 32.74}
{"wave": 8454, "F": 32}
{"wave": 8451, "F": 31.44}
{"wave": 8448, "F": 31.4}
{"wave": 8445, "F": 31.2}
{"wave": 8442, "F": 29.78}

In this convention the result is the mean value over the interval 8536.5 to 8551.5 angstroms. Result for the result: 28.4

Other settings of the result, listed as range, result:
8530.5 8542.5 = 29.2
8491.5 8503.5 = 29.8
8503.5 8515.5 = 28.1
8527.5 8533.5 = 30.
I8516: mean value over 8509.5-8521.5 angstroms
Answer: 28.2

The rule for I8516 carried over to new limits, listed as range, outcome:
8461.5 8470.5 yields 31.7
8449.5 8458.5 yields 32.1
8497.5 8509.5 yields 28.9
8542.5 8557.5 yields 28.7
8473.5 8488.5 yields 32.1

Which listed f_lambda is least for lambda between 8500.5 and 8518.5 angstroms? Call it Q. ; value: 27.48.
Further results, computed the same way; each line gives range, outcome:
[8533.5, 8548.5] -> 27.94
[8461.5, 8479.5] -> 31.21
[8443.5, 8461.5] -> 31.2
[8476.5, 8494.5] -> 31.16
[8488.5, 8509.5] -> 27.73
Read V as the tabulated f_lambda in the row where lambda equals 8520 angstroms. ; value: 29.31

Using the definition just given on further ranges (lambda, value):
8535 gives 29.29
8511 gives 27.48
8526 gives 30.77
